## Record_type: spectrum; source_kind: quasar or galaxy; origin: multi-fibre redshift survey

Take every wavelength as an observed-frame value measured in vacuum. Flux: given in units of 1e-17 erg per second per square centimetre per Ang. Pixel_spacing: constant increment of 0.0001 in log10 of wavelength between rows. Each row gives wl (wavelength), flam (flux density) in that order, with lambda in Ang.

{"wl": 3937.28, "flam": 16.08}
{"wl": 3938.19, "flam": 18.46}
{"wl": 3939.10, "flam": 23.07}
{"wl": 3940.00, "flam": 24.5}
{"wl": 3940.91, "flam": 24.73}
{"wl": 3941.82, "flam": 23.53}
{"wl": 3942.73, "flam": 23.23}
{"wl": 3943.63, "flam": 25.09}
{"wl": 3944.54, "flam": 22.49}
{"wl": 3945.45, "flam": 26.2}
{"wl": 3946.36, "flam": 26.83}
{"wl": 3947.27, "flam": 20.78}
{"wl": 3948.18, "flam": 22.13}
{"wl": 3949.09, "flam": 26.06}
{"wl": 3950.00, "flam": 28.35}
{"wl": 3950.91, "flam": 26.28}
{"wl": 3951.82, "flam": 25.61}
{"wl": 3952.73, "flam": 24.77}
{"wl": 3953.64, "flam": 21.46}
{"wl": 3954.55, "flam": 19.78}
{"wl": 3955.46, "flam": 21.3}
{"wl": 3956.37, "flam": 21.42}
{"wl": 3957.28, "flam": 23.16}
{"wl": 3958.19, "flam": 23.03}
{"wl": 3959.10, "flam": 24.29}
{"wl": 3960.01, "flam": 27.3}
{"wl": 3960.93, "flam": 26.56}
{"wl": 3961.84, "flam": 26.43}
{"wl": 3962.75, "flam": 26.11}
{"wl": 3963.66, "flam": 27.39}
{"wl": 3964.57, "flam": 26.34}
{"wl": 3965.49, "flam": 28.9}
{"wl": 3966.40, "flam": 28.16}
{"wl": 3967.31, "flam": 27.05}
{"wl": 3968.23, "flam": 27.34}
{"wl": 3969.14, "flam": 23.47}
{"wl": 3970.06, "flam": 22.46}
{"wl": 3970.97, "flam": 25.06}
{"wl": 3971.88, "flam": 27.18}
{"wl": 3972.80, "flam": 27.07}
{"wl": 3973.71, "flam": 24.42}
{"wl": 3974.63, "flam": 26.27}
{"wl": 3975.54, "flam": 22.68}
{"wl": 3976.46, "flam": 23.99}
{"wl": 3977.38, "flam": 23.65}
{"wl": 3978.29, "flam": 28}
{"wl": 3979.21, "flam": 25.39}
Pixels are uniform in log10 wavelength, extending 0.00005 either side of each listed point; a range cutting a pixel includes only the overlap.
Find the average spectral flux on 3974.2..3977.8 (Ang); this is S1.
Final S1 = 24.1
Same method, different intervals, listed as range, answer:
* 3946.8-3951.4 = 24.7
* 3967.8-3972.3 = 25.1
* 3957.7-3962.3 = 25.5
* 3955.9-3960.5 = 23.8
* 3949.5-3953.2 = 26.2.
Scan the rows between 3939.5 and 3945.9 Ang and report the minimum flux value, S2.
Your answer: 22.49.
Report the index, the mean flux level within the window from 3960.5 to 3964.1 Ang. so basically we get 26.7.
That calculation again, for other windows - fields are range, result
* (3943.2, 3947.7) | 24.3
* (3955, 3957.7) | 22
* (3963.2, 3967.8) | 27.6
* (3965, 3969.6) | 26.9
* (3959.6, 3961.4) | 26.8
